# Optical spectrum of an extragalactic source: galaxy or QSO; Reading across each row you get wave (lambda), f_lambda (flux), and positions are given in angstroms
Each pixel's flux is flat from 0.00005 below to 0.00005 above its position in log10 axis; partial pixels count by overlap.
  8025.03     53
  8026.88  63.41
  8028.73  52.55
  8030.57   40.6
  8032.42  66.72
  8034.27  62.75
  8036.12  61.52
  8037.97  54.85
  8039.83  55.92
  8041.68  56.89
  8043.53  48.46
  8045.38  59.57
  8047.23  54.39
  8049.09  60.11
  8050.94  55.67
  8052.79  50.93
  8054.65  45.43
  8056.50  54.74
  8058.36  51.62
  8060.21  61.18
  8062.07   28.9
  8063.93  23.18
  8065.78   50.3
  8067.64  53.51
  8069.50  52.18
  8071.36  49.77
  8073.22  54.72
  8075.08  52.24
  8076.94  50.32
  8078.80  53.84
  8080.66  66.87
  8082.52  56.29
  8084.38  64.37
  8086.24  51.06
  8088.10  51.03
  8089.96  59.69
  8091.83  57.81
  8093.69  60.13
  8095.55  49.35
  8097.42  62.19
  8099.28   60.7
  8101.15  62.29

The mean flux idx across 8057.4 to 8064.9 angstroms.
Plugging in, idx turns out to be 41.3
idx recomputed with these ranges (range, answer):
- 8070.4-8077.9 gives 51.7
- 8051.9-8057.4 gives 50.3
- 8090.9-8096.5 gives 55.8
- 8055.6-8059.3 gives 53.2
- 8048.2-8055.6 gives 53.1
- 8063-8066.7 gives 36.8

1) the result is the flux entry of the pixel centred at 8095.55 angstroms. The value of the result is 49.35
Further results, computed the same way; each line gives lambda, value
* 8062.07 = 28.9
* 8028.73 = 52.55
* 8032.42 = 66.72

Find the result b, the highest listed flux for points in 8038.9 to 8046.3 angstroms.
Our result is 59.57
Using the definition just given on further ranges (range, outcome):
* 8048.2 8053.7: 60.11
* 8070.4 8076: 54.72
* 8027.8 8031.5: 52.55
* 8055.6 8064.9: 61.18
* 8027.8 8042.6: 66.72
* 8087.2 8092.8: 59.69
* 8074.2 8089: 66.87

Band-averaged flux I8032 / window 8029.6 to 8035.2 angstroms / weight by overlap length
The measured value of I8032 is 56.7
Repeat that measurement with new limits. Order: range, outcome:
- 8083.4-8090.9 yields 56.5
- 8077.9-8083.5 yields 59.1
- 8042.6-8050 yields 55.6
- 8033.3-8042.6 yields 58.4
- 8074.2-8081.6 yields 55.8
